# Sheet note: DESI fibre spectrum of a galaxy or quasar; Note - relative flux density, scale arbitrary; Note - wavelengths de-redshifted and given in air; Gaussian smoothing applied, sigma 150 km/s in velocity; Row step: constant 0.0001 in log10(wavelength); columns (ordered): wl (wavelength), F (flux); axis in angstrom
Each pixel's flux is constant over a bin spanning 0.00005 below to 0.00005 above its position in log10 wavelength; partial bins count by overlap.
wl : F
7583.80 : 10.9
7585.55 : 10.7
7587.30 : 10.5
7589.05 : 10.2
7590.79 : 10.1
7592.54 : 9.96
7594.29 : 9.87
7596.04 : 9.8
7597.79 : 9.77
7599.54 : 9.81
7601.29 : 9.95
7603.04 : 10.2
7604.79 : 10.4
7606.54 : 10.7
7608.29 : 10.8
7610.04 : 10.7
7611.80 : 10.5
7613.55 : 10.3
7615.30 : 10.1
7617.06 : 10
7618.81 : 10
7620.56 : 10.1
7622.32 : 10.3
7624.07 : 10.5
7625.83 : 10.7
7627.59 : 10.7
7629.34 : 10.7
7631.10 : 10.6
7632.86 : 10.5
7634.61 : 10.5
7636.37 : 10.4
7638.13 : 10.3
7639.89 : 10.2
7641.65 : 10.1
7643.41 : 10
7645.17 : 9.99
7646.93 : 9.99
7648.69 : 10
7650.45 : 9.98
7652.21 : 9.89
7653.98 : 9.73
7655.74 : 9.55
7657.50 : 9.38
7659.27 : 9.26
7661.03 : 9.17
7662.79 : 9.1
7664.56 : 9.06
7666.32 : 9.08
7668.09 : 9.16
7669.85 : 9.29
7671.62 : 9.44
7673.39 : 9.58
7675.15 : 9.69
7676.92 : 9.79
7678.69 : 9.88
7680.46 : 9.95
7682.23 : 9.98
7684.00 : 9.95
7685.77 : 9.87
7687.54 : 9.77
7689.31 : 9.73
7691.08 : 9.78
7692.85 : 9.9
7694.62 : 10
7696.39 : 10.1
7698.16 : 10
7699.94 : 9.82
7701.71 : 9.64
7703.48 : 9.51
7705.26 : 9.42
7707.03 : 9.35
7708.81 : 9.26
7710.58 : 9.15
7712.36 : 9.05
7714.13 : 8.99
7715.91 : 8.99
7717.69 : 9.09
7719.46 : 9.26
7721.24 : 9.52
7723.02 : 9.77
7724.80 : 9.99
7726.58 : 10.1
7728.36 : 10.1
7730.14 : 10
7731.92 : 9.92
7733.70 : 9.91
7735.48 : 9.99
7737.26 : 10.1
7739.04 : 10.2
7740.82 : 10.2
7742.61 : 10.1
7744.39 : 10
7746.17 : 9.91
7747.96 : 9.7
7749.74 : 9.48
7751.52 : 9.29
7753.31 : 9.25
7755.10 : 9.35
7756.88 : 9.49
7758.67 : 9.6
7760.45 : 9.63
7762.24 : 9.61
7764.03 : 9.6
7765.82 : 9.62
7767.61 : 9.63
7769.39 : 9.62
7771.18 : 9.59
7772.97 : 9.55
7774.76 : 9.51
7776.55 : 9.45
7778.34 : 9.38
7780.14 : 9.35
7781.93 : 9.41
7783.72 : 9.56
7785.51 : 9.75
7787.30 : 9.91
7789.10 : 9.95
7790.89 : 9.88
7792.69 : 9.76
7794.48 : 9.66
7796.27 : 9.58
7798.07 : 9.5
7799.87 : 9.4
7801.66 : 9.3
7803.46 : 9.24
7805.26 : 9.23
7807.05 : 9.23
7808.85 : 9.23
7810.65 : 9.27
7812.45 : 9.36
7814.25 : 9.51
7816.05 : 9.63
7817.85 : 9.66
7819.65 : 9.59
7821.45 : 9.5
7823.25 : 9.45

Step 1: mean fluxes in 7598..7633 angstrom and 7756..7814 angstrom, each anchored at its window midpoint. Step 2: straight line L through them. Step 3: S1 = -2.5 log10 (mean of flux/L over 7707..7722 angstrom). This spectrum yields 0.08 mag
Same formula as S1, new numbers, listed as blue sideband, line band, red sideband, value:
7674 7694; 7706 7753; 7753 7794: 0.01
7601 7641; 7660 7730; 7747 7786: 0.04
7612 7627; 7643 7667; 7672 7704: 0.05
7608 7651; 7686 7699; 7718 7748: 0.02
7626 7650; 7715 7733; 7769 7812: 0.02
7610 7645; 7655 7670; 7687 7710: 0.09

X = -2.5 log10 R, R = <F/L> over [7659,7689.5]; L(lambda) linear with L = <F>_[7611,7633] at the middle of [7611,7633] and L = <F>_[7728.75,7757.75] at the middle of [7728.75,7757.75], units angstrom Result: 0.07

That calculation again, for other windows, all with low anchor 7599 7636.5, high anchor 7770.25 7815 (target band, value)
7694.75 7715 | 0.05 mag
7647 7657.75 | 0.05 mag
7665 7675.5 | 0.09 mag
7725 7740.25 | -0.03 mag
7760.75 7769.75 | 0.00 mag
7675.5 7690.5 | 0.02 mag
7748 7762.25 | 0.02 mag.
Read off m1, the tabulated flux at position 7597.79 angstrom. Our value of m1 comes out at 9.77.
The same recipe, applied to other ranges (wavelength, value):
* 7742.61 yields 10.1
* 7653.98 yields 9.73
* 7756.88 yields 9.49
